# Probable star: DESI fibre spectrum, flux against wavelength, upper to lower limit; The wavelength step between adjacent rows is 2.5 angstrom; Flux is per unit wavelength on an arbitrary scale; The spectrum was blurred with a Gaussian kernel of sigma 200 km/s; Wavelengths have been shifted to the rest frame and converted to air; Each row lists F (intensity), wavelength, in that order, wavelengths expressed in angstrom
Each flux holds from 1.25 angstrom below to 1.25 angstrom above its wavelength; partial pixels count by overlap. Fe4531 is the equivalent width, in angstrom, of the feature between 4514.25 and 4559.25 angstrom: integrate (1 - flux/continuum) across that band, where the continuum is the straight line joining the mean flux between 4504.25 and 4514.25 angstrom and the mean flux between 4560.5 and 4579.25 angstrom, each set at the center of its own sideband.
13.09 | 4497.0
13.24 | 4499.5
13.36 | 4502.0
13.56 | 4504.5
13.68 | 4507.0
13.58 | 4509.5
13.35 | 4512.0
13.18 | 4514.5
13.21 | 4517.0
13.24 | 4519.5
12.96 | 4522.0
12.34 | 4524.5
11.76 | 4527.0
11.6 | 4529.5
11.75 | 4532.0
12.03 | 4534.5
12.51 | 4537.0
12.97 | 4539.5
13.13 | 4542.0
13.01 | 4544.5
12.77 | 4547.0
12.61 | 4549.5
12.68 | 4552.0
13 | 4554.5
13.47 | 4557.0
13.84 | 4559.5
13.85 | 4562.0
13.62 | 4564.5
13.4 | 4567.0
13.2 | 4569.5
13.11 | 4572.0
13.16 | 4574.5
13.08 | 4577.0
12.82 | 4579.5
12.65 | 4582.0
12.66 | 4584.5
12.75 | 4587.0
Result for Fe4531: 2.4 angstrom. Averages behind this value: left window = 13.5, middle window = 12.7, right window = 13.3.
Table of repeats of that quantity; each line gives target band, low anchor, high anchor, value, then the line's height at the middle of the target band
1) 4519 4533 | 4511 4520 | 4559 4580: 1.09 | 13.3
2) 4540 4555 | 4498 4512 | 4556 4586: 0.51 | 13.3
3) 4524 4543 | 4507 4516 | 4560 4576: 1.65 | 13.4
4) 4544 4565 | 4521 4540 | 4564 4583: -0.80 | 12.7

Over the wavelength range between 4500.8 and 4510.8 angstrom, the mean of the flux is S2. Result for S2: 13.5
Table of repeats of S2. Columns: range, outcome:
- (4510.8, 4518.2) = 13.2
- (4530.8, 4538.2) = 12.1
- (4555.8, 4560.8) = 13.7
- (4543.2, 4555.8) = 12.8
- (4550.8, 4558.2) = 13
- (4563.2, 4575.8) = 13.3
